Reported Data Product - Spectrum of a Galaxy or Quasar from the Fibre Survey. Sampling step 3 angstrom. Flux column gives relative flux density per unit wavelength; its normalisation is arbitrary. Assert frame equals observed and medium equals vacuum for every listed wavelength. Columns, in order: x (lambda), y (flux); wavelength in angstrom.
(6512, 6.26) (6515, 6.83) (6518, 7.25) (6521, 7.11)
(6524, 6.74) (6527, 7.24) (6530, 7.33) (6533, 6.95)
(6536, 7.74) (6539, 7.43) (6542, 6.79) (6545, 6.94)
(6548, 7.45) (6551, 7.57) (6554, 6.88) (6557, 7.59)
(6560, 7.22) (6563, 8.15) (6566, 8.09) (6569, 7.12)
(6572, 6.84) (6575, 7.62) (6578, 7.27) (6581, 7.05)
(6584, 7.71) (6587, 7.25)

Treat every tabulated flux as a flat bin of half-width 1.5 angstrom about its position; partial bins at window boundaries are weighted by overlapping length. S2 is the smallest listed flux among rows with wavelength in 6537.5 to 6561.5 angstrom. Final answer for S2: 6.79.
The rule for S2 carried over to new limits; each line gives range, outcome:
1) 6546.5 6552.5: 7.45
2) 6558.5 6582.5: 6.84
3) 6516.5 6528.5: 6.74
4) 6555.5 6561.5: 7.22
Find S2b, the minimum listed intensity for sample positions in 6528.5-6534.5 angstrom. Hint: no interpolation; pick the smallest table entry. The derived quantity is 6.95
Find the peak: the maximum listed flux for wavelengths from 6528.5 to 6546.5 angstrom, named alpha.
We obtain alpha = 7.74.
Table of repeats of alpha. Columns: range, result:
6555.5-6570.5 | 8.15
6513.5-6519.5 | 7.25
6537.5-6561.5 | 7.59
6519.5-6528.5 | 7.24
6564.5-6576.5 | 8.09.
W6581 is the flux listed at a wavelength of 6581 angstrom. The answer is 7.05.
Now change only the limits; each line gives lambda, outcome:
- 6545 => 6.94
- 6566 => 8.09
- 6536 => 7.74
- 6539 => 7.43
